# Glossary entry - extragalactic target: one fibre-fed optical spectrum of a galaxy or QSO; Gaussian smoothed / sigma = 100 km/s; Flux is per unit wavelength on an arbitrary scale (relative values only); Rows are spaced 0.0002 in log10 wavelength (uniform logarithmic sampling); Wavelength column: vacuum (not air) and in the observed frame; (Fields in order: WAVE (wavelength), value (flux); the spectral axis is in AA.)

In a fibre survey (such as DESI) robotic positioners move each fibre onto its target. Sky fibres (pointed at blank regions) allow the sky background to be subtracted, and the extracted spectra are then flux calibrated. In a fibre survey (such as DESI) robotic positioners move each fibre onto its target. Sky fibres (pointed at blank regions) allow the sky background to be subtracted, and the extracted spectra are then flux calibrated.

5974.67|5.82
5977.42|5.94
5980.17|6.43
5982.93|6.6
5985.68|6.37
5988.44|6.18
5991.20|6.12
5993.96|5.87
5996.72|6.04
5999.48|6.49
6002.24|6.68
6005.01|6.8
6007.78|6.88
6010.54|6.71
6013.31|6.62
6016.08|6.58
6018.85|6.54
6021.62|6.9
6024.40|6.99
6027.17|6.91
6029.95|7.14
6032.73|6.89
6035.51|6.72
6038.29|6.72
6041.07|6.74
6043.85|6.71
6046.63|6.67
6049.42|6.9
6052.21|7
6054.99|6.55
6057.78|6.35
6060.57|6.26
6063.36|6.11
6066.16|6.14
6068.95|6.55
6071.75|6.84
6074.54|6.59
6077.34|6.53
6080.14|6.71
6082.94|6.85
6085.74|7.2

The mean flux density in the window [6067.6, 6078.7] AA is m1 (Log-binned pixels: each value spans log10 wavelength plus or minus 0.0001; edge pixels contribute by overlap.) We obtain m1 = 6.63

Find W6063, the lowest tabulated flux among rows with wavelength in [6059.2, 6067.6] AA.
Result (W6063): 6.11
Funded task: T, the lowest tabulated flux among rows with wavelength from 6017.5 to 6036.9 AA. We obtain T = 6.54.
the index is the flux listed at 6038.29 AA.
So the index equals 6.72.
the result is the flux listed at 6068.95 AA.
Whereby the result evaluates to 6.55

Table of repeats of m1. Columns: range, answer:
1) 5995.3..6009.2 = 6.58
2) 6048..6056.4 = 6.81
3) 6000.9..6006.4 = 6.73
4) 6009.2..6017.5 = 6.64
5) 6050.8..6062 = 6.54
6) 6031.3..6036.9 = 6.8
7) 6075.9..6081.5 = 6.62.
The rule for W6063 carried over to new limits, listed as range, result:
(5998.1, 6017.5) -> 6.49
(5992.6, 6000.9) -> 5.87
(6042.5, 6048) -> 6.67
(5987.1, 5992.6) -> 6.12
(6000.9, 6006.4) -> 6.68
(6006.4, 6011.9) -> 6.71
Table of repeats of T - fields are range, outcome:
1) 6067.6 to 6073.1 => 6.55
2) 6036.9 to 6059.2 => 6.35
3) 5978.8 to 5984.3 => 6.43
